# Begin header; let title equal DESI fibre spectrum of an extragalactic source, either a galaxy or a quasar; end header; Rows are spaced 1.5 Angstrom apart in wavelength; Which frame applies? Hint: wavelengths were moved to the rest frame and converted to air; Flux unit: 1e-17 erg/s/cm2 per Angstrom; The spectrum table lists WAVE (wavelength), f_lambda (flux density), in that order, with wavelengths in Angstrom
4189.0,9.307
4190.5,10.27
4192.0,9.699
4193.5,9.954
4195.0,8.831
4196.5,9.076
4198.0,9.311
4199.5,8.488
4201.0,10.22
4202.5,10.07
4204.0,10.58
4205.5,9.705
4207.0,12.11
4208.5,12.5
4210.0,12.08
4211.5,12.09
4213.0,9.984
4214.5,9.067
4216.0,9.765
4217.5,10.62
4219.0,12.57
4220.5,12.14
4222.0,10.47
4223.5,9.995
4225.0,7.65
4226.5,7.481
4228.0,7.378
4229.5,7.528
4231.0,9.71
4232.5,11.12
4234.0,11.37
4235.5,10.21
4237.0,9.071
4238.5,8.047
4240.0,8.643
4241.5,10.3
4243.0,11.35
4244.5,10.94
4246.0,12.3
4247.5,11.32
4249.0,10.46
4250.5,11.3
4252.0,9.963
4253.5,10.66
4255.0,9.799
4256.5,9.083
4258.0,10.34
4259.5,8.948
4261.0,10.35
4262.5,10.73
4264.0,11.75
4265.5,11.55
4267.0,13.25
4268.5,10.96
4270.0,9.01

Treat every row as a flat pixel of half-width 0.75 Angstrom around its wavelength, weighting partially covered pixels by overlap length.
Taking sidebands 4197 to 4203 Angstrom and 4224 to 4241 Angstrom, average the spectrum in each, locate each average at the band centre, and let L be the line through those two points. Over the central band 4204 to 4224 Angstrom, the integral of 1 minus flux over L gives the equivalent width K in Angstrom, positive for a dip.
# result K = -3.8 Angstrom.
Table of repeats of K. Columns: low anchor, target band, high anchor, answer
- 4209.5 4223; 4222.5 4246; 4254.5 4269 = 2.92 Angstrom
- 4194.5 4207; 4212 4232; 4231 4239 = 0.54 Angstrom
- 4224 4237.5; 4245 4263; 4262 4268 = 0.77 Angstrom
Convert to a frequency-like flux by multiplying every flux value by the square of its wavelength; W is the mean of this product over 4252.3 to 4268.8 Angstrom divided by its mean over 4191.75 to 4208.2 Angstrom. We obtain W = 1.11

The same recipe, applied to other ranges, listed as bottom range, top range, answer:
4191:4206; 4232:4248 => 1.10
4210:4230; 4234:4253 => 1.06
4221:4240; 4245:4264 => 1.16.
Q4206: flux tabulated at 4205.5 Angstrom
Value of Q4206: 9.705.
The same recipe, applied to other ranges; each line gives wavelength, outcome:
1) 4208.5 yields 12.5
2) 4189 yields 9.307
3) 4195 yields 8.831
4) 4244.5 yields 10.94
